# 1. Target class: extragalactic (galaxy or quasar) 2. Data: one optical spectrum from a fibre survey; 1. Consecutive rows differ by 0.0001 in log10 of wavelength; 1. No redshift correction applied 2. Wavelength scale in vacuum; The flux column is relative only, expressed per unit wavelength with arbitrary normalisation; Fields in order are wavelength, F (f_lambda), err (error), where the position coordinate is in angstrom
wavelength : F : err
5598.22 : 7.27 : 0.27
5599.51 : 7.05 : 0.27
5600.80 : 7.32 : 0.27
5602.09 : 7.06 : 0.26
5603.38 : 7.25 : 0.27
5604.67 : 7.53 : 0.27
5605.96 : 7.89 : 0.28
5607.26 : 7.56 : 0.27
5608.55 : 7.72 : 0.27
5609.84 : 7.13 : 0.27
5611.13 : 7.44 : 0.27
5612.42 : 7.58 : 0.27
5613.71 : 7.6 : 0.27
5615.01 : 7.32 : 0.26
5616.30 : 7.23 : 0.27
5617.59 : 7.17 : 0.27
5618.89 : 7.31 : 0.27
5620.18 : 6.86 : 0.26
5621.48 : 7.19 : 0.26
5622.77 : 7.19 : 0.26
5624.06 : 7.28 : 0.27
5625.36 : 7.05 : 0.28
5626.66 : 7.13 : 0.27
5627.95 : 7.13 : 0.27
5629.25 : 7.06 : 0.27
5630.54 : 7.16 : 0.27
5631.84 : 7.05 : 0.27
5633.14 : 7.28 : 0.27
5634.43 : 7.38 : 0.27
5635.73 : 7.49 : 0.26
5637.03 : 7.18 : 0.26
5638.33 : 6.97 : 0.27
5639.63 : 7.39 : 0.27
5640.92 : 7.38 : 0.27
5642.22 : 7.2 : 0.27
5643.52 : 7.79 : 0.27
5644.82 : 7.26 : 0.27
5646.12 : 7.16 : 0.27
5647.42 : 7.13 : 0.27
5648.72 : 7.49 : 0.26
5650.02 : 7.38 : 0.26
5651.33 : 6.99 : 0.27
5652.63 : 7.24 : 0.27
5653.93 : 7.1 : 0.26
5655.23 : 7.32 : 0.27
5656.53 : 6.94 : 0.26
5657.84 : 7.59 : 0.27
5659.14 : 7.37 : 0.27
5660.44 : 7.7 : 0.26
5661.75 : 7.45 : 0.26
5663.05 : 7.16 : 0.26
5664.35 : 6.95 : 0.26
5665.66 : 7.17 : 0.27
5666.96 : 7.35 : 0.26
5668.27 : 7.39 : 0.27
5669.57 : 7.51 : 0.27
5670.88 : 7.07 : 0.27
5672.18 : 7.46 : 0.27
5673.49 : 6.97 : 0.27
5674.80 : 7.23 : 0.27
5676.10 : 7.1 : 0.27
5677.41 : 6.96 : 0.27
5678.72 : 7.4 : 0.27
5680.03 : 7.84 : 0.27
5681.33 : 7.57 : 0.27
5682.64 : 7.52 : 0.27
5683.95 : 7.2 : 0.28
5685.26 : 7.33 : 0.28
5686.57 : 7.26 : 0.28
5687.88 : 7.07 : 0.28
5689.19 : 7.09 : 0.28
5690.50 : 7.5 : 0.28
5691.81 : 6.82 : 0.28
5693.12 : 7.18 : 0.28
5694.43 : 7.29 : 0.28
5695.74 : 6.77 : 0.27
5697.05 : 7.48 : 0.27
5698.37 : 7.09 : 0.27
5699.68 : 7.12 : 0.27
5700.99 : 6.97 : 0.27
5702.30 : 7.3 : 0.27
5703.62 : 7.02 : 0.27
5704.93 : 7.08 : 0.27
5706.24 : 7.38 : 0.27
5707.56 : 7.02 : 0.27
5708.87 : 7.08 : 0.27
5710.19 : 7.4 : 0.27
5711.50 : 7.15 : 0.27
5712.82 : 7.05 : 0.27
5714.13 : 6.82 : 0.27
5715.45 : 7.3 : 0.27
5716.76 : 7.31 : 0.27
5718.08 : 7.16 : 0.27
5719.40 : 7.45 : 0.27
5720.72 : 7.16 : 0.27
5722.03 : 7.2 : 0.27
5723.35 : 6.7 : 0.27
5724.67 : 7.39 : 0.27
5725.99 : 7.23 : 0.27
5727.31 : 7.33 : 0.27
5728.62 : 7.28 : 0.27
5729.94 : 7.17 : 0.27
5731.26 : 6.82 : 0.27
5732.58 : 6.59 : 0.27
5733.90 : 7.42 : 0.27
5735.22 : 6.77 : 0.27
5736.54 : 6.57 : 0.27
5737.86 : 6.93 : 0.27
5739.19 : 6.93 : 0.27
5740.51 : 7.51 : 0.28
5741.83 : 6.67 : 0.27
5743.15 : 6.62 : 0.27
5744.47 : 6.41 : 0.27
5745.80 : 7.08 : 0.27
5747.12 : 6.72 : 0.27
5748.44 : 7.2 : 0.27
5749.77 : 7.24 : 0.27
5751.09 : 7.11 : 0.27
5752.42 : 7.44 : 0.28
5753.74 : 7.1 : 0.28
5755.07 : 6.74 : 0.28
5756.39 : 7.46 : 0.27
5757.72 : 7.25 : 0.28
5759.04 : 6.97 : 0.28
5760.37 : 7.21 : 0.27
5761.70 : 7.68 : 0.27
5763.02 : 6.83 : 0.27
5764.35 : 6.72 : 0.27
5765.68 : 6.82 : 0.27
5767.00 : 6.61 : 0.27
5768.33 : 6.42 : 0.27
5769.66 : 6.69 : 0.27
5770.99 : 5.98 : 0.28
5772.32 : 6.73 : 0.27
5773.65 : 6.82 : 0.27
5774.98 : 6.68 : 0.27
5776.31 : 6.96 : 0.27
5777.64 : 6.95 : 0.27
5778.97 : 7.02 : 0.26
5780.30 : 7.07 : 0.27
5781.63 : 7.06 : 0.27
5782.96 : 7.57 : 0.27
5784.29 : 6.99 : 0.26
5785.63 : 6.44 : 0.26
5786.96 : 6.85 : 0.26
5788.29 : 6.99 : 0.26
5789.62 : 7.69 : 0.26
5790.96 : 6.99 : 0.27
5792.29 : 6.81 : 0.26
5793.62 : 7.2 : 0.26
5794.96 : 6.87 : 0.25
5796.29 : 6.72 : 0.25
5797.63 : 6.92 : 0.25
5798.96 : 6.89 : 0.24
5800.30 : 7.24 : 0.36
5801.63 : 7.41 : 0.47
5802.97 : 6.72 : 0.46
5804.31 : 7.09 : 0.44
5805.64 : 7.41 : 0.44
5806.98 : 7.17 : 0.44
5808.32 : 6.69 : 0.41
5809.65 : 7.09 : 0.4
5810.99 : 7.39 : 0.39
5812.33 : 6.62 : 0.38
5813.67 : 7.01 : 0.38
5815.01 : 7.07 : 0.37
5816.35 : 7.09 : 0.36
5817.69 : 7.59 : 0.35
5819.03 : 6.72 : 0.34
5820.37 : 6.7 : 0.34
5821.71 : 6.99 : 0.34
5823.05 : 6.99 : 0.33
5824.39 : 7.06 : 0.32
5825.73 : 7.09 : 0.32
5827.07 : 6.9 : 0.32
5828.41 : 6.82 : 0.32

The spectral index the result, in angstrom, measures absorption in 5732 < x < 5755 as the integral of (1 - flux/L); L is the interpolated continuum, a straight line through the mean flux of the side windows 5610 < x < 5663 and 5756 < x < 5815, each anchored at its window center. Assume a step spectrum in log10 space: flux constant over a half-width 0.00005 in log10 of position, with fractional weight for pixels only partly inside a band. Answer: 0.3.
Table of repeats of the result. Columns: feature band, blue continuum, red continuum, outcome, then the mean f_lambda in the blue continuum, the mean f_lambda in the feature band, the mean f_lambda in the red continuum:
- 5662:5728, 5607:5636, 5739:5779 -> -1.17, 7.27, 7.21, 6.92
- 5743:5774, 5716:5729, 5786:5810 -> 0.95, 7.22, 6.92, 7.04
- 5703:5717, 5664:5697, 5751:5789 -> 0.00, 7.25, 7.15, 6.93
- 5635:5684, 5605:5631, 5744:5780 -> -0.73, 7.3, 7.3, 6.92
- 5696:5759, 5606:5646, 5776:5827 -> 0.47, 7.29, 7.09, 7.03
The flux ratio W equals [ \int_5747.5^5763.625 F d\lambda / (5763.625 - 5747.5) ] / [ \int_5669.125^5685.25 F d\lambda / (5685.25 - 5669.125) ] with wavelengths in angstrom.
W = 1.0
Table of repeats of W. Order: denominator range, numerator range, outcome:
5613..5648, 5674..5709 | 1.00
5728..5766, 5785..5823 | 1.00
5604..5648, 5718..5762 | 0.97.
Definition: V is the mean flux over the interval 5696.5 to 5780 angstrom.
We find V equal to 7.02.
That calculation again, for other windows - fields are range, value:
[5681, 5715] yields 7.17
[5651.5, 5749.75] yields 7.16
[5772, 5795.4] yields 6.99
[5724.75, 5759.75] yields 7.03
